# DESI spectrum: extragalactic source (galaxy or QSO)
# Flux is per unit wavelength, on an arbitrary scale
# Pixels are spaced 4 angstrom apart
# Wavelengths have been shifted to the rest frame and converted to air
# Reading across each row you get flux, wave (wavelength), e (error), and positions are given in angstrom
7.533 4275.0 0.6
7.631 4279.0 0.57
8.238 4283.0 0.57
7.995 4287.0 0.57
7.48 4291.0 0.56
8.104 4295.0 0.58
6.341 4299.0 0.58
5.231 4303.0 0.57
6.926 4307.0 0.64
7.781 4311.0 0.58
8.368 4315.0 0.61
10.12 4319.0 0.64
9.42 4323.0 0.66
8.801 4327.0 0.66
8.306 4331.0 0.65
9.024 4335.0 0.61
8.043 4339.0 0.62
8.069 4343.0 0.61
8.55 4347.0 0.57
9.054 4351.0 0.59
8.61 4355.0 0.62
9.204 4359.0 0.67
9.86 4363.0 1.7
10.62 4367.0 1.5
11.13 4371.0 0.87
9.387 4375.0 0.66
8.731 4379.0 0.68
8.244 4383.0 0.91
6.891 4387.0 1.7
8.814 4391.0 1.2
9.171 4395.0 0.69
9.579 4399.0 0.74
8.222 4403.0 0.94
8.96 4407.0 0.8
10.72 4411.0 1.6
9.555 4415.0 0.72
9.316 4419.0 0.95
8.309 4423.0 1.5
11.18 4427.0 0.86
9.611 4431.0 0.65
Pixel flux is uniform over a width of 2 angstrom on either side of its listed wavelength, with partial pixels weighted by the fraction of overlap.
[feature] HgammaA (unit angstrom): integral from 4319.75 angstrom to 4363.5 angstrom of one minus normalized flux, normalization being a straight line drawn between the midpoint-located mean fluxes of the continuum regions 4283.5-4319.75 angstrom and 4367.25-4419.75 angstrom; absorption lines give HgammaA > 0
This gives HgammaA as -3.03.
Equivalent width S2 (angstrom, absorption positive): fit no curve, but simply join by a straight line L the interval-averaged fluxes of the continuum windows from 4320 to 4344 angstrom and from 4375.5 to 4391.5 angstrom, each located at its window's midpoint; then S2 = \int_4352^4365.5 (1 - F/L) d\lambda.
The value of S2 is -1.3 angstrom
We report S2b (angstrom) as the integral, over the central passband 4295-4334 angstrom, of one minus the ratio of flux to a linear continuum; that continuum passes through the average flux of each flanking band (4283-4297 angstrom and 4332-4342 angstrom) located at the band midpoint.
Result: 1.2 angstrom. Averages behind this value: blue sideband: 7.91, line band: 7.96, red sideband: 8.46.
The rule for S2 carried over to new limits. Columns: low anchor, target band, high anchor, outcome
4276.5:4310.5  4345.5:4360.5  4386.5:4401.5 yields -1.3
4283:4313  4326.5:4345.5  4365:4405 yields -1.0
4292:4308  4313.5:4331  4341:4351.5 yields -3.6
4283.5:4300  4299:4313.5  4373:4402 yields 2.1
